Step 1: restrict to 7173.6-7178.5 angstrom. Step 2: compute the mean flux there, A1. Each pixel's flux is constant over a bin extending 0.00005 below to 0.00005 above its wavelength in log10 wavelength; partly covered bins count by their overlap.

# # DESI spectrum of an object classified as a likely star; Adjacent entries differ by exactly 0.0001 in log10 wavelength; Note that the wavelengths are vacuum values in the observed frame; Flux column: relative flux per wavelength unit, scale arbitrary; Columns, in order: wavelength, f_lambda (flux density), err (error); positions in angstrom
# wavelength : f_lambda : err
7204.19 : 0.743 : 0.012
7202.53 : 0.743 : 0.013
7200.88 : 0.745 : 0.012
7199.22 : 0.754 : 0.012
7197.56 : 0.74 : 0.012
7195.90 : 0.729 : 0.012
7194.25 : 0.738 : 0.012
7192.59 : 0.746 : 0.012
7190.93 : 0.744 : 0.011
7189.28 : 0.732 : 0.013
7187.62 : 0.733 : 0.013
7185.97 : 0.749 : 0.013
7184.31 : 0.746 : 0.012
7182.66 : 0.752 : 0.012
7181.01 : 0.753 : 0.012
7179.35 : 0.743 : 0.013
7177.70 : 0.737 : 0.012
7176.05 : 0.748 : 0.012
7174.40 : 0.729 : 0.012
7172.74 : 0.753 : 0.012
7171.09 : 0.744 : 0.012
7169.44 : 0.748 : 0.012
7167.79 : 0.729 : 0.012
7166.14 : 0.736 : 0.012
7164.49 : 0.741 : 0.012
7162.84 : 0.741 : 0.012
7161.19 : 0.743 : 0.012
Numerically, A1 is 0.739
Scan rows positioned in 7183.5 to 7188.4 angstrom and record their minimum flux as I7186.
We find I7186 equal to 0.733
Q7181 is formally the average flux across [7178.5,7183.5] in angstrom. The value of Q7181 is 0.75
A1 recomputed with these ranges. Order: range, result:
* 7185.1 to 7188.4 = 0.741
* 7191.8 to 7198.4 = 0.738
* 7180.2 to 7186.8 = 0.751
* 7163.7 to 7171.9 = 0.74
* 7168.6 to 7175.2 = 0.743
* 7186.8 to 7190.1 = 0.731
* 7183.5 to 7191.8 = 0.74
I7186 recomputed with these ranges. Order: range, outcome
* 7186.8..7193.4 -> 0.732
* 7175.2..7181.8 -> 0.737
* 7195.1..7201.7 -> 0.729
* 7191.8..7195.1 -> 0.738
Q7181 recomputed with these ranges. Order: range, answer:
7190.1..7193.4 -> 0.745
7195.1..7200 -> 0.74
